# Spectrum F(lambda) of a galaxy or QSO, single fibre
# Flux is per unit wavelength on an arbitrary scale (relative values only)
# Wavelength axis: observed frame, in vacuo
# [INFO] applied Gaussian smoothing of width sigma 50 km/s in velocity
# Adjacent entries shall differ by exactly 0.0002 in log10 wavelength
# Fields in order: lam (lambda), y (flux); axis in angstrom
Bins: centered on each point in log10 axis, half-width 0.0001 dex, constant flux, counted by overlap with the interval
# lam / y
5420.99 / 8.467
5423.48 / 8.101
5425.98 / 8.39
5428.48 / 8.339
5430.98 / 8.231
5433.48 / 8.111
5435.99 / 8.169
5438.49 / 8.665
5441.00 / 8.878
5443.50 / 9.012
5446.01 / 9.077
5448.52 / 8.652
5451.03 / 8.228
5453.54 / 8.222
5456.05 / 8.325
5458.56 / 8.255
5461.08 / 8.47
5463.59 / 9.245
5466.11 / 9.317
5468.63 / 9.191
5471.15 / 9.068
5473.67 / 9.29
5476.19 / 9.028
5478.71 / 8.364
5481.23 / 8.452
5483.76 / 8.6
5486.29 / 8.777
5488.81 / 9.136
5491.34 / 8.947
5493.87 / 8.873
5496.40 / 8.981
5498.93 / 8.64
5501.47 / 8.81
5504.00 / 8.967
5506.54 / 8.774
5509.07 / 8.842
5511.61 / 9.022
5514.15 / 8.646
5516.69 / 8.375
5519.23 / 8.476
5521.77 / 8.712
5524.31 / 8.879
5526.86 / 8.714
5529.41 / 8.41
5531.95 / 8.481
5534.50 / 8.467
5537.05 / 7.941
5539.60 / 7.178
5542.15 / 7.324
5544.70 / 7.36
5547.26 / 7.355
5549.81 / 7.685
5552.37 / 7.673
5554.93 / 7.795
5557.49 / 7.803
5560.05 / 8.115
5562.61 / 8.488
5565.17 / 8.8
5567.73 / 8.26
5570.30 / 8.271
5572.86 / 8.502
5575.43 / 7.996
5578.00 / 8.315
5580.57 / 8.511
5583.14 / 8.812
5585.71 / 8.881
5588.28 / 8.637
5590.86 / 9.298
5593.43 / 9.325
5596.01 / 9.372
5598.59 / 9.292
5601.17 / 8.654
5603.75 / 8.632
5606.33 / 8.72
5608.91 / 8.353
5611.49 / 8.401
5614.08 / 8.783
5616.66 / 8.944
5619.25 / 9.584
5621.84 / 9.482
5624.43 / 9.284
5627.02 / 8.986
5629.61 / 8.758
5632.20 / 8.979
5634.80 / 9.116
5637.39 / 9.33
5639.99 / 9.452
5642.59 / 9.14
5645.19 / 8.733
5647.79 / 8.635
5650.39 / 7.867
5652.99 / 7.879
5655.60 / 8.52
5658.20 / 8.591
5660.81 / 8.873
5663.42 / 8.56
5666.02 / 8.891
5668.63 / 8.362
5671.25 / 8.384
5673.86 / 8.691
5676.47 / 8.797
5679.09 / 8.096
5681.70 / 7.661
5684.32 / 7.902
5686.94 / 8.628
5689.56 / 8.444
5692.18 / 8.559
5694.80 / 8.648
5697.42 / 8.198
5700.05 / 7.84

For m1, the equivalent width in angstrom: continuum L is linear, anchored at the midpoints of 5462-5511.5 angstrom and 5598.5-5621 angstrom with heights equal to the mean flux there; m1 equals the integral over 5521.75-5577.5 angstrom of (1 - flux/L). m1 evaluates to 4.83 angstrom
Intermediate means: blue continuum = 8.91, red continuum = 8.81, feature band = 8.09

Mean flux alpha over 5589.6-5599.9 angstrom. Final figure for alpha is 9.32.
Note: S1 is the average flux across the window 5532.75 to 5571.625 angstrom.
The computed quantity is 7.91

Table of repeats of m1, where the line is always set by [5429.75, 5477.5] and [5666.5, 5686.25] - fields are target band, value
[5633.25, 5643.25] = -1.1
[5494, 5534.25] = -0.5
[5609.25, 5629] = -1.4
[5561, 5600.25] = -1.1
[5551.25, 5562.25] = 0.8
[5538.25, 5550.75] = 1.7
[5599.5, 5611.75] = -0.2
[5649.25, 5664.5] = -0.1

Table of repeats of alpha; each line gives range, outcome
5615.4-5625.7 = 9.32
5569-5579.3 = 8.27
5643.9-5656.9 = 8.33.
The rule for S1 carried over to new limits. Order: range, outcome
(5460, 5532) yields 8.82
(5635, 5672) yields 8.67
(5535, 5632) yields 8.48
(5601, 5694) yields 8.68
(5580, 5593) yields 8.88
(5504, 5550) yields 8.29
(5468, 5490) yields 8.87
